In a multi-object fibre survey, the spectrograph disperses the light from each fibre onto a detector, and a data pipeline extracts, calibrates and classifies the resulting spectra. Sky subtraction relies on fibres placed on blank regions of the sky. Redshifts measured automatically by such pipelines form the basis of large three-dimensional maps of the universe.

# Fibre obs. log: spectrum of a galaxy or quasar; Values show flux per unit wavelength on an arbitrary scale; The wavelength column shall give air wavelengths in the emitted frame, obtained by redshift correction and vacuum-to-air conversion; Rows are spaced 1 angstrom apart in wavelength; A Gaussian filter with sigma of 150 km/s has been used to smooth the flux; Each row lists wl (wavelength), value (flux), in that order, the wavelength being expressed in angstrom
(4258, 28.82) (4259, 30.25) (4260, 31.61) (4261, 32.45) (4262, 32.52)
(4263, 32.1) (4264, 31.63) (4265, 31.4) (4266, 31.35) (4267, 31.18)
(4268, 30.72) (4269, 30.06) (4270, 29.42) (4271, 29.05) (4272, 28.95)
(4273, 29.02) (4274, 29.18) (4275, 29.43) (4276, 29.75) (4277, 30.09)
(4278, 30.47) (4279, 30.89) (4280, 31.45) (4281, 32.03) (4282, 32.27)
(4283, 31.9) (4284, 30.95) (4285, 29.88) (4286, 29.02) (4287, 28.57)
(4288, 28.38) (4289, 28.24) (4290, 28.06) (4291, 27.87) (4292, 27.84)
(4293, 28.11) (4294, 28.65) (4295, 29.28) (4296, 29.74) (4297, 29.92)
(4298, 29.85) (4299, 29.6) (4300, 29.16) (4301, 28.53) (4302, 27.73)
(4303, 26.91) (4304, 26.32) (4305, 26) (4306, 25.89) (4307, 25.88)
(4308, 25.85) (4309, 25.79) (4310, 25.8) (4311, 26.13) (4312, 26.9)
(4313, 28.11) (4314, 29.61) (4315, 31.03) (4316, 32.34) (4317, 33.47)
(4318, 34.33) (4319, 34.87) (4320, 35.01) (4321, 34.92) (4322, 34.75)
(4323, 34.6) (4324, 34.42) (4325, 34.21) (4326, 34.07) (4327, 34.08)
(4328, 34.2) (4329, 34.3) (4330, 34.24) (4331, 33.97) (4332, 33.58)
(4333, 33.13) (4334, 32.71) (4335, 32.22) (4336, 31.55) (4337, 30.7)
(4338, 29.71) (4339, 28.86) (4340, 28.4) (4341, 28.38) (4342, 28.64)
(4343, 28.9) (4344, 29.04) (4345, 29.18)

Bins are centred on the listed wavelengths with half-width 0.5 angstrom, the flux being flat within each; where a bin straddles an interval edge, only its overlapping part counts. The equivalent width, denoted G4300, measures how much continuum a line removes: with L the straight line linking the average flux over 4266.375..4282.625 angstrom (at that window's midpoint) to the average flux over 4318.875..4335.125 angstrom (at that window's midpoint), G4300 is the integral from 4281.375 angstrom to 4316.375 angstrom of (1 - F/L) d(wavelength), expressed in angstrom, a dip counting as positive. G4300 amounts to 3.9 angstrom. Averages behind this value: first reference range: 30.3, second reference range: 34.1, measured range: 28.5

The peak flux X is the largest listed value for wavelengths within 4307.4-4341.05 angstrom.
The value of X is 35.01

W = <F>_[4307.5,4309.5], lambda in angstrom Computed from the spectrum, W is 25.8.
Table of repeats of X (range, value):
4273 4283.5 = 32.27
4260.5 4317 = 33.47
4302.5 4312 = 26.91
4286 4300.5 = 29.92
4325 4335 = 34.3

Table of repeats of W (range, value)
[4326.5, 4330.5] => 34.2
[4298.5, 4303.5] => 28.4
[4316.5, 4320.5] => 34.4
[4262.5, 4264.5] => 31.9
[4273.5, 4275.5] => 29.3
